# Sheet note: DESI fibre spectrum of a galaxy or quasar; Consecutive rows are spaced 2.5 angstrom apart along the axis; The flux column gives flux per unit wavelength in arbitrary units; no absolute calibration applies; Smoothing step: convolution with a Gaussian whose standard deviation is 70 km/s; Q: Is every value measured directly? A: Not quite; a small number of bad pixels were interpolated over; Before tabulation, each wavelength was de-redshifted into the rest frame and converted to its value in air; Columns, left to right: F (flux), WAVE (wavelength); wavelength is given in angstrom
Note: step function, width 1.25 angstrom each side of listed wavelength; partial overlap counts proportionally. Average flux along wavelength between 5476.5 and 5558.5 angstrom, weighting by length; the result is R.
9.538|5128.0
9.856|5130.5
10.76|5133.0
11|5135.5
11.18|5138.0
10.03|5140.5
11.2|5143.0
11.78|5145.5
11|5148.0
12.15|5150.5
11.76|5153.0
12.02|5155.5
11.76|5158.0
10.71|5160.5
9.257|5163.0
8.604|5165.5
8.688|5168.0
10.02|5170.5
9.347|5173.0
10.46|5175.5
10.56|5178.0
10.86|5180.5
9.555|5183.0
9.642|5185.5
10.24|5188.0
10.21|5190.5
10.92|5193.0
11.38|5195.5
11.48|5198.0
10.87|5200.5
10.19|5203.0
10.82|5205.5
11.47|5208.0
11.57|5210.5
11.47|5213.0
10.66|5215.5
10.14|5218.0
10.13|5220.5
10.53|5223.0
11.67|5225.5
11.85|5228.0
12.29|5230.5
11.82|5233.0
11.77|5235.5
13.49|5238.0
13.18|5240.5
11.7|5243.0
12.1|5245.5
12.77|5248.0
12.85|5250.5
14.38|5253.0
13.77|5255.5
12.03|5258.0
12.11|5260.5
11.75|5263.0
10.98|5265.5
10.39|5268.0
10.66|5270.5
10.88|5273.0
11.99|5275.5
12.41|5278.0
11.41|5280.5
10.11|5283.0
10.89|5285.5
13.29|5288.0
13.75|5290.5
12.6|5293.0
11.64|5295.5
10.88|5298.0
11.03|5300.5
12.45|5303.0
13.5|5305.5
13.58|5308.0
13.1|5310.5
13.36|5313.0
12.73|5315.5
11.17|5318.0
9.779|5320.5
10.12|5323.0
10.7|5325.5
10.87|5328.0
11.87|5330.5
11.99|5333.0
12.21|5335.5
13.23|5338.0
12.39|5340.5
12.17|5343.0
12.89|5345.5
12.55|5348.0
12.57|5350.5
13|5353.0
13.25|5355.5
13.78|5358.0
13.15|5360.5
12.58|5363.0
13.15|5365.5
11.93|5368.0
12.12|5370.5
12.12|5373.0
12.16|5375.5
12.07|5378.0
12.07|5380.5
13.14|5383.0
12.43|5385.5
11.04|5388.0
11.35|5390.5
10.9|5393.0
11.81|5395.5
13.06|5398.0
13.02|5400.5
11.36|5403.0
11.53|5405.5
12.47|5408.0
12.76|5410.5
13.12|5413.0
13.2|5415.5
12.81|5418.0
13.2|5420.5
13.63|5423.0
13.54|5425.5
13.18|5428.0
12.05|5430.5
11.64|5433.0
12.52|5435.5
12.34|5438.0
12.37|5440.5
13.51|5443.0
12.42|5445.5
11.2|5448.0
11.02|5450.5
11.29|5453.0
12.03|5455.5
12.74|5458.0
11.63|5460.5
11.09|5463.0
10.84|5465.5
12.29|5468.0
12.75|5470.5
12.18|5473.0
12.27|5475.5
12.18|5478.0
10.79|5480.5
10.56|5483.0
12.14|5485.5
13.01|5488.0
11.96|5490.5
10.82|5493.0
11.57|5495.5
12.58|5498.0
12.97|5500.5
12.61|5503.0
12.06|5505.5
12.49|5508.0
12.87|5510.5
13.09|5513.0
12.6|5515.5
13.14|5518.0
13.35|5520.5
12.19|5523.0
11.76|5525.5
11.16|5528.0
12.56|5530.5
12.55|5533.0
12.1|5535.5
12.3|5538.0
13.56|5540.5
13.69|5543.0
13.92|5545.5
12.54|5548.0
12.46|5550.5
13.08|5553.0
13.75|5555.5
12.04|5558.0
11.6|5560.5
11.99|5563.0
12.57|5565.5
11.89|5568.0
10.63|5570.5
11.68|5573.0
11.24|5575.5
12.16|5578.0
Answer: 12.4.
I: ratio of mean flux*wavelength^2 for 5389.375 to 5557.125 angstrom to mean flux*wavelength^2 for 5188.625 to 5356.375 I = 1.1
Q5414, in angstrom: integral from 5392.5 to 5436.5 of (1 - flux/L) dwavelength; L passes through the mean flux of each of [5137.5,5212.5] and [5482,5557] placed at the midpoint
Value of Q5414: -2.3 angstrom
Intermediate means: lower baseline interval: 10.7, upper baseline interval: 12.5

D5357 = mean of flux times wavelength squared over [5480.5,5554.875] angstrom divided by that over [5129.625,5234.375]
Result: 1.31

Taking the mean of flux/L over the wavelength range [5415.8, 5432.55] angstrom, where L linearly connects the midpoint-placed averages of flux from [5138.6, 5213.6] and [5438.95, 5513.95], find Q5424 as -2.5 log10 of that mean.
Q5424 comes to -0.11 mag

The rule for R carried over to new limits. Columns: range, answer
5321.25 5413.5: 12.2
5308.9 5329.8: 11.5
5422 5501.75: 12.1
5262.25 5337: 11.7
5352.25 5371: 12.9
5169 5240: 10.9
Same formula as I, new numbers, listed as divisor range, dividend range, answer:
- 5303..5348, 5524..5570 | 1.12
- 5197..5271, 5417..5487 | 1.13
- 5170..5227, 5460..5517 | 1.27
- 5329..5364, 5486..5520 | 1.04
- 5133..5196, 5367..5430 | 1.28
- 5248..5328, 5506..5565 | 1.16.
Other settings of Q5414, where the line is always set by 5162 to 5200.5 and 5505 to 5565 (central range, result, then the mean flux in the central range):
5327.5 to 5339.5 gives -1.0 angstrom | 12.1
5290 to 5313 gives -3.2 angstrom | 12.5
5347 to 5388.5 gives -4.1 angstrom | 12.6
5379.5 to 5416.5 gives -1.8 angstrom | 12.2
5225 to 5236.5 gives -1.6 angstrom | 11.9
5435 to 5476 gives 0.1 angstrom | 12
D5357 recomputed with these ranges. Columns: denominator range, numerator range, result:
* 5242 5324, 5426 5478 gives 1.07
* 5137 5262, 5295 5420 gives 1.16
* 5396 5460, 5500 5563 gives 1.05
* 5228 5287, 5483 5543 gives 1.14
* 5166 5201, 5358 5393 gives 1.29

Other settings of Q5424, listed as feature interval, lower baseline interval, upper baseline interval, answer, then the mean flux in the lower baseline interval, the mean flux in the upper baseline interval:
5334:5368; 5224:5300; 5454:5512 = -0.068 mag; 12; 12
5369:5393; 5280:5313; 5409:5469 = 0.028 mag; 12.2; 12.4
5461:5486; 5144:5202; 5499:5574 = 0.044 mag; 10.6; 12.5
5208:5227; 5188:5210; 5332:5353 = 0.017 mag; 10.9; 12.5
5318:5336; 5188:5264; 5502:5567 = 0.090 mag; 11.7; 12.6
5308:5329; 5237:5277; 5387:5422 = 0.056 mag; 12.2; 12.3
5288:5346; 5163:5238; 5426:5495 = -0.078 mag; 10.7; 12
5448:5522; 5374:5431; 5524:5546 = 0.038 mag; 12.4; 12.6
